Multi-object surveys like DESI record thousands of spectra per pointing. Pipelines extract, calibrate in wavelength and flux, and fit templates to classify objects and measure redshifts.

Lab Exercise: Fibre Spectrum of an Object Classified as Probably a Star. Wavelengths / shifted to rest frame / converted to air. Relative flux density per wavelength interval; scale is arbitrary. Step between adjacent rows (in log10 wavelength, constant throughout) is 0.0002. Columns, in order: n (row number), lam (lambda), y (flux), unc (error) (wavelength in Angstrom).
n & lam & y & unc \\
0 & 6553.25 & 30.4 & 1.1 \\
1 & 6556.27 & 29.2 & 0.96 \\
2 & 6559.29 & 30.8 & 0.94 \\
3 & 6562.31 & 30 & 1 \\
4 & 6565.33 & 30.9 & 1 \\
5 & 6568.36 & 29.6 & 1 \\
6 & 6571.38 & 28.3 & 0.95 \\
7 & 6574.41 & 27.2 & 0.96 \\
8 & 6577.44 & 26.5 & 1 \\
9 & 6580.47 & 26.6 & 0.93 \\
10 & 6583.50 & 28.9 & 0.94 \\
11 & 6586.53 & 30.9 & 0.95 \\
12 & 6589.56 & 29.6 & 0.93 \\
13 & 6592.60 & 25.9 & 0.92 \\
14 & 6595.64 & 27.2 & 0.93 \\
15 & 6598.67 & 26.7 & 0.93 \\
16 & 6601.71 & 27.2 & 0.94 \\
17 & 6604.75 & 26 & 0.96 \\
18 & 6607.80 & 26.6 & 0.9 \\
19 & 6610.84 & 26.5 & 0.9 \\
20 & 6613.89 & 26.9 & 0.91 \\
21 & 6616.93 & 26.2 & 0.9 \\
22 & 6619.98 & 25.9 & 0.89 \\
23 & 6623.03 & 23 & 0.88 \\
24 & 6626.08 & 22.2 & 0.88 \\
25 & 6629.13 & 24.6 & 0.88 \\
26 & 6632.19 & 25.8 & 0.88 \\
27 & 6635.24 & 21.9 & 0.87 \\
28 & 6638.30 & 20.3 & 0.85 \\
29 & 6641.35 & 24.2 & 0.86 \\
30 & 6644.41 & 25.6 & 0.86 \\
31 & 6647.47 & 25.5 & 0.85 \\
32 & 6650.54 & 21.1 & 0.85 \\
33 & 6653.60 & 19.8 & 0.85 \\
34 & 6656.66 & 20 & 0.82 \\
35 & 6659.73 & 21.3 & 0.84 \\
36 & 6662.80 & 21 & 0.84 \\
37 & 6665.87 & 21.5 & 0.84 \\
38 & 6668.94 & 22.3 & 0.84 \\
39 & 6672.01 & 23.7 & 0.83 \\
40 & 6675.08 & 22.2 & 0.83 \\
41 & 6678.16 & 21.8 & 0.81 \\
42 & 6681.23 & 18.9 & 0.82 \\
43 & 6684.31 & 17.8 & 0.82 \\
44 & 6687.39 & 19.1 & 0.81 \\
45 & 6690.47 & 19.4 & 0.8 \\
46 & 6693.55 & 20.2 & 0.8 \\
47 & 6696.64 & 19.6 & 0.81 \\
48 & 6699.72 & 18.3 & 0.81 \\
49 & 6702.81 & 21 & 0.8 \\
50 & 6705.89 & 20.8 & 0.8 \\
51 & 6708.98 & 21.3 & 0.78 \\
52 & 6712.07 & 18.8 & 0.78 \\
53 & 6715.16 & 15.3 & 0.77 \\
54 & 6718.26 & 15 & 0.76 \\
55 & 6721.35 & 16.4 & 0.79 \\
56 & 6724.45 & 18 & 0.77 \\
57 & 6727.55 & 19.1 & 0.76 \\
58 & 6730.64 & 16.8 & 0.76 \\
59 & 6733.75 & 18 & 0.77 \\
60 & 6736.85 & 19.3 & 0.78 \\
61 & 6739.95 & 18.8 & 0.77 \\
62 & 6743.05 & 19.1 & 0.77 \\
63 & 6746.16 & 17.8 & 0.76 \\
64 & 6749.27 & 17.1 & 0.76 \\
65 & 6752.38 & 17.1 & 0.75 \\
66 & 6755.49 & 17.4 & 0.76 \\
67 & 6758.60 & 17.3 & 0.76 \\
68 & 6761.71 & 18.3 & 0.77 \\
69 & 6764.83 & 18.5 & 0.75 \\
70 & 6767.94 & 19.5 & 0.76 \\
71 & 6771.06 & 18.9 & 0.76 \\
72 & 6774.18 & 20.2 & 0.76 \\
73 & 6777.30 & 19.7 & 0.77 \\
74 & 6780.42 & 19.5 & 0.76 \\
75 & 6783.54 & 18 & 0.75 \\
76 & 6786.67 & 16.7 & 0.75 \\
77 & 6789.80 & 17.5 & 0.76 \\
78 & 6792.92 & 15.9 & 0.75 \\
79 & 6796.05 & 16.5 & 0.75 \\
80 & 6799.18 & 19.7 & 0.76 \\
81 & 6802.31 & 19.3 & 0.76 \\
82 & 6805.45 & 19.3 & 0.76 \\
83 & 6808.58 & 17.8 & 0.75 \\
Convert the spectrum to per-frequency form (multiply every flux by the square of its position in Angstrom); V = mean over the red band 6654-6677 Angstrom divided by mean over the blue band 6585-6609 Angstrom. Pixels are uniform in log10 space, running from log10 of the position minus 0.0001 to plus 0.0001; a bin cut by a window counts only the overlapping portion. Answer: 0.80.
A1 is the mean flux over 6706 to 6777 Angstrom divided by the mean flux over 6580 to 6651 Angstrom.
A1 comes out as 0.71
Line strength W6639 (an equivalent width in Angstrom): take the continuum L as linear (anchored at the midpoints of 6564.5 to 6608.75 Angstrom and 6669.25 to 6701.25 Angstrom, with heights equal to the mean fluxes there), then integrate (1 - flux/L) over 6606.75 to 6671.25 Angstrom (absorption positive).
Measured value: 1.0 Angstrom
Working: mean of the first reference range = 27.8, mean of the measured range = 23.4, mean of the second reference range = 20.2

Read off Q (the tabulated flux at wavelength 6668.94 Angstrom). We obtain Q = 22.3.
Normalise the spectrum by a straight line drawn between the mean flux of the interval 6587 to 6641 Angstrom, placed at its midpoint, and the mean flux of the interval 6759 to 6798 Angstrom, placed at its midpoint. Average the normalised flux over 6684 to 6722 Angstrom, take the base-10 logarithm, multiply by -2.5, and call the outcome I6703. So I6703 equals 0.15 mag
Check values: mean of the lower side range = 25.5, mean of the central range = 18.8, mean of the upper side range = 18.3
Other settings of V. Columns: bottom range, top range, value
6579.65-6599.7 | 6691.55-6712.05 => 0.74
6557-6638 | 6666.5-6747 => 0.74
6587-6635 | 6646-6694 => 0.82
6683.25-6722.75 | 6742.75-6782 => 1.01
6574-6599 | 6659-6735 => 0.72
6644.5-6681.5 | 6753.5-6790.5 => 0.87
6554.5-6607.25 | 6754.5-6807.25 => 0.69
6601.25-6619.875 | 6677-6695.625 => 0.75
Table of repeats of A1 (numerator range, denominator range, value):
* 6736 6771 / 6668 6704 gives 0.90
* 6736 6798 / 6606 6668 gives 0.77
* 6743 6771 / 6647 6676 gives 0.83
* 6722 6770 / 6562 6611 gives 0.65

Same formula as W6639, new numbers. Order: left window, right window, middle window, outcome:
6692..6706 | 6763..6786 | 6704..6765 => 4.68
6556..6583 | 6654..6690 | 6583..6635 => -1.20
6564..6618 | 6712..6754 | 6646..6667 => 1.43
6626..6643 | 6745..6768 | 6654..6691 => 1.38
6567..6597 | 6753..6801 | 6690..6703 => 1.57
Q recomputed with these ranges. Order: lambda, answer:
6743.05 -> 19.1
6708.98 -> 21.3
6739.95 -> 18.8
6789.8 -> 17.5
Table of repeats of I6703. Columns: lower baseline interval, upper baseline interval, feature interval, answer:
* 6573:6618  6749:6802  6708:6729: 0.195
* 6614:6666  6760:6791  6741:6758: 0.106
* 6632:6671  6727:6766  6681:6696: 0.080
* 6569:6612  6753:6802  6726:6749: 0.106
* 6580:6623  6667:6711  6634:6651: 0.033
